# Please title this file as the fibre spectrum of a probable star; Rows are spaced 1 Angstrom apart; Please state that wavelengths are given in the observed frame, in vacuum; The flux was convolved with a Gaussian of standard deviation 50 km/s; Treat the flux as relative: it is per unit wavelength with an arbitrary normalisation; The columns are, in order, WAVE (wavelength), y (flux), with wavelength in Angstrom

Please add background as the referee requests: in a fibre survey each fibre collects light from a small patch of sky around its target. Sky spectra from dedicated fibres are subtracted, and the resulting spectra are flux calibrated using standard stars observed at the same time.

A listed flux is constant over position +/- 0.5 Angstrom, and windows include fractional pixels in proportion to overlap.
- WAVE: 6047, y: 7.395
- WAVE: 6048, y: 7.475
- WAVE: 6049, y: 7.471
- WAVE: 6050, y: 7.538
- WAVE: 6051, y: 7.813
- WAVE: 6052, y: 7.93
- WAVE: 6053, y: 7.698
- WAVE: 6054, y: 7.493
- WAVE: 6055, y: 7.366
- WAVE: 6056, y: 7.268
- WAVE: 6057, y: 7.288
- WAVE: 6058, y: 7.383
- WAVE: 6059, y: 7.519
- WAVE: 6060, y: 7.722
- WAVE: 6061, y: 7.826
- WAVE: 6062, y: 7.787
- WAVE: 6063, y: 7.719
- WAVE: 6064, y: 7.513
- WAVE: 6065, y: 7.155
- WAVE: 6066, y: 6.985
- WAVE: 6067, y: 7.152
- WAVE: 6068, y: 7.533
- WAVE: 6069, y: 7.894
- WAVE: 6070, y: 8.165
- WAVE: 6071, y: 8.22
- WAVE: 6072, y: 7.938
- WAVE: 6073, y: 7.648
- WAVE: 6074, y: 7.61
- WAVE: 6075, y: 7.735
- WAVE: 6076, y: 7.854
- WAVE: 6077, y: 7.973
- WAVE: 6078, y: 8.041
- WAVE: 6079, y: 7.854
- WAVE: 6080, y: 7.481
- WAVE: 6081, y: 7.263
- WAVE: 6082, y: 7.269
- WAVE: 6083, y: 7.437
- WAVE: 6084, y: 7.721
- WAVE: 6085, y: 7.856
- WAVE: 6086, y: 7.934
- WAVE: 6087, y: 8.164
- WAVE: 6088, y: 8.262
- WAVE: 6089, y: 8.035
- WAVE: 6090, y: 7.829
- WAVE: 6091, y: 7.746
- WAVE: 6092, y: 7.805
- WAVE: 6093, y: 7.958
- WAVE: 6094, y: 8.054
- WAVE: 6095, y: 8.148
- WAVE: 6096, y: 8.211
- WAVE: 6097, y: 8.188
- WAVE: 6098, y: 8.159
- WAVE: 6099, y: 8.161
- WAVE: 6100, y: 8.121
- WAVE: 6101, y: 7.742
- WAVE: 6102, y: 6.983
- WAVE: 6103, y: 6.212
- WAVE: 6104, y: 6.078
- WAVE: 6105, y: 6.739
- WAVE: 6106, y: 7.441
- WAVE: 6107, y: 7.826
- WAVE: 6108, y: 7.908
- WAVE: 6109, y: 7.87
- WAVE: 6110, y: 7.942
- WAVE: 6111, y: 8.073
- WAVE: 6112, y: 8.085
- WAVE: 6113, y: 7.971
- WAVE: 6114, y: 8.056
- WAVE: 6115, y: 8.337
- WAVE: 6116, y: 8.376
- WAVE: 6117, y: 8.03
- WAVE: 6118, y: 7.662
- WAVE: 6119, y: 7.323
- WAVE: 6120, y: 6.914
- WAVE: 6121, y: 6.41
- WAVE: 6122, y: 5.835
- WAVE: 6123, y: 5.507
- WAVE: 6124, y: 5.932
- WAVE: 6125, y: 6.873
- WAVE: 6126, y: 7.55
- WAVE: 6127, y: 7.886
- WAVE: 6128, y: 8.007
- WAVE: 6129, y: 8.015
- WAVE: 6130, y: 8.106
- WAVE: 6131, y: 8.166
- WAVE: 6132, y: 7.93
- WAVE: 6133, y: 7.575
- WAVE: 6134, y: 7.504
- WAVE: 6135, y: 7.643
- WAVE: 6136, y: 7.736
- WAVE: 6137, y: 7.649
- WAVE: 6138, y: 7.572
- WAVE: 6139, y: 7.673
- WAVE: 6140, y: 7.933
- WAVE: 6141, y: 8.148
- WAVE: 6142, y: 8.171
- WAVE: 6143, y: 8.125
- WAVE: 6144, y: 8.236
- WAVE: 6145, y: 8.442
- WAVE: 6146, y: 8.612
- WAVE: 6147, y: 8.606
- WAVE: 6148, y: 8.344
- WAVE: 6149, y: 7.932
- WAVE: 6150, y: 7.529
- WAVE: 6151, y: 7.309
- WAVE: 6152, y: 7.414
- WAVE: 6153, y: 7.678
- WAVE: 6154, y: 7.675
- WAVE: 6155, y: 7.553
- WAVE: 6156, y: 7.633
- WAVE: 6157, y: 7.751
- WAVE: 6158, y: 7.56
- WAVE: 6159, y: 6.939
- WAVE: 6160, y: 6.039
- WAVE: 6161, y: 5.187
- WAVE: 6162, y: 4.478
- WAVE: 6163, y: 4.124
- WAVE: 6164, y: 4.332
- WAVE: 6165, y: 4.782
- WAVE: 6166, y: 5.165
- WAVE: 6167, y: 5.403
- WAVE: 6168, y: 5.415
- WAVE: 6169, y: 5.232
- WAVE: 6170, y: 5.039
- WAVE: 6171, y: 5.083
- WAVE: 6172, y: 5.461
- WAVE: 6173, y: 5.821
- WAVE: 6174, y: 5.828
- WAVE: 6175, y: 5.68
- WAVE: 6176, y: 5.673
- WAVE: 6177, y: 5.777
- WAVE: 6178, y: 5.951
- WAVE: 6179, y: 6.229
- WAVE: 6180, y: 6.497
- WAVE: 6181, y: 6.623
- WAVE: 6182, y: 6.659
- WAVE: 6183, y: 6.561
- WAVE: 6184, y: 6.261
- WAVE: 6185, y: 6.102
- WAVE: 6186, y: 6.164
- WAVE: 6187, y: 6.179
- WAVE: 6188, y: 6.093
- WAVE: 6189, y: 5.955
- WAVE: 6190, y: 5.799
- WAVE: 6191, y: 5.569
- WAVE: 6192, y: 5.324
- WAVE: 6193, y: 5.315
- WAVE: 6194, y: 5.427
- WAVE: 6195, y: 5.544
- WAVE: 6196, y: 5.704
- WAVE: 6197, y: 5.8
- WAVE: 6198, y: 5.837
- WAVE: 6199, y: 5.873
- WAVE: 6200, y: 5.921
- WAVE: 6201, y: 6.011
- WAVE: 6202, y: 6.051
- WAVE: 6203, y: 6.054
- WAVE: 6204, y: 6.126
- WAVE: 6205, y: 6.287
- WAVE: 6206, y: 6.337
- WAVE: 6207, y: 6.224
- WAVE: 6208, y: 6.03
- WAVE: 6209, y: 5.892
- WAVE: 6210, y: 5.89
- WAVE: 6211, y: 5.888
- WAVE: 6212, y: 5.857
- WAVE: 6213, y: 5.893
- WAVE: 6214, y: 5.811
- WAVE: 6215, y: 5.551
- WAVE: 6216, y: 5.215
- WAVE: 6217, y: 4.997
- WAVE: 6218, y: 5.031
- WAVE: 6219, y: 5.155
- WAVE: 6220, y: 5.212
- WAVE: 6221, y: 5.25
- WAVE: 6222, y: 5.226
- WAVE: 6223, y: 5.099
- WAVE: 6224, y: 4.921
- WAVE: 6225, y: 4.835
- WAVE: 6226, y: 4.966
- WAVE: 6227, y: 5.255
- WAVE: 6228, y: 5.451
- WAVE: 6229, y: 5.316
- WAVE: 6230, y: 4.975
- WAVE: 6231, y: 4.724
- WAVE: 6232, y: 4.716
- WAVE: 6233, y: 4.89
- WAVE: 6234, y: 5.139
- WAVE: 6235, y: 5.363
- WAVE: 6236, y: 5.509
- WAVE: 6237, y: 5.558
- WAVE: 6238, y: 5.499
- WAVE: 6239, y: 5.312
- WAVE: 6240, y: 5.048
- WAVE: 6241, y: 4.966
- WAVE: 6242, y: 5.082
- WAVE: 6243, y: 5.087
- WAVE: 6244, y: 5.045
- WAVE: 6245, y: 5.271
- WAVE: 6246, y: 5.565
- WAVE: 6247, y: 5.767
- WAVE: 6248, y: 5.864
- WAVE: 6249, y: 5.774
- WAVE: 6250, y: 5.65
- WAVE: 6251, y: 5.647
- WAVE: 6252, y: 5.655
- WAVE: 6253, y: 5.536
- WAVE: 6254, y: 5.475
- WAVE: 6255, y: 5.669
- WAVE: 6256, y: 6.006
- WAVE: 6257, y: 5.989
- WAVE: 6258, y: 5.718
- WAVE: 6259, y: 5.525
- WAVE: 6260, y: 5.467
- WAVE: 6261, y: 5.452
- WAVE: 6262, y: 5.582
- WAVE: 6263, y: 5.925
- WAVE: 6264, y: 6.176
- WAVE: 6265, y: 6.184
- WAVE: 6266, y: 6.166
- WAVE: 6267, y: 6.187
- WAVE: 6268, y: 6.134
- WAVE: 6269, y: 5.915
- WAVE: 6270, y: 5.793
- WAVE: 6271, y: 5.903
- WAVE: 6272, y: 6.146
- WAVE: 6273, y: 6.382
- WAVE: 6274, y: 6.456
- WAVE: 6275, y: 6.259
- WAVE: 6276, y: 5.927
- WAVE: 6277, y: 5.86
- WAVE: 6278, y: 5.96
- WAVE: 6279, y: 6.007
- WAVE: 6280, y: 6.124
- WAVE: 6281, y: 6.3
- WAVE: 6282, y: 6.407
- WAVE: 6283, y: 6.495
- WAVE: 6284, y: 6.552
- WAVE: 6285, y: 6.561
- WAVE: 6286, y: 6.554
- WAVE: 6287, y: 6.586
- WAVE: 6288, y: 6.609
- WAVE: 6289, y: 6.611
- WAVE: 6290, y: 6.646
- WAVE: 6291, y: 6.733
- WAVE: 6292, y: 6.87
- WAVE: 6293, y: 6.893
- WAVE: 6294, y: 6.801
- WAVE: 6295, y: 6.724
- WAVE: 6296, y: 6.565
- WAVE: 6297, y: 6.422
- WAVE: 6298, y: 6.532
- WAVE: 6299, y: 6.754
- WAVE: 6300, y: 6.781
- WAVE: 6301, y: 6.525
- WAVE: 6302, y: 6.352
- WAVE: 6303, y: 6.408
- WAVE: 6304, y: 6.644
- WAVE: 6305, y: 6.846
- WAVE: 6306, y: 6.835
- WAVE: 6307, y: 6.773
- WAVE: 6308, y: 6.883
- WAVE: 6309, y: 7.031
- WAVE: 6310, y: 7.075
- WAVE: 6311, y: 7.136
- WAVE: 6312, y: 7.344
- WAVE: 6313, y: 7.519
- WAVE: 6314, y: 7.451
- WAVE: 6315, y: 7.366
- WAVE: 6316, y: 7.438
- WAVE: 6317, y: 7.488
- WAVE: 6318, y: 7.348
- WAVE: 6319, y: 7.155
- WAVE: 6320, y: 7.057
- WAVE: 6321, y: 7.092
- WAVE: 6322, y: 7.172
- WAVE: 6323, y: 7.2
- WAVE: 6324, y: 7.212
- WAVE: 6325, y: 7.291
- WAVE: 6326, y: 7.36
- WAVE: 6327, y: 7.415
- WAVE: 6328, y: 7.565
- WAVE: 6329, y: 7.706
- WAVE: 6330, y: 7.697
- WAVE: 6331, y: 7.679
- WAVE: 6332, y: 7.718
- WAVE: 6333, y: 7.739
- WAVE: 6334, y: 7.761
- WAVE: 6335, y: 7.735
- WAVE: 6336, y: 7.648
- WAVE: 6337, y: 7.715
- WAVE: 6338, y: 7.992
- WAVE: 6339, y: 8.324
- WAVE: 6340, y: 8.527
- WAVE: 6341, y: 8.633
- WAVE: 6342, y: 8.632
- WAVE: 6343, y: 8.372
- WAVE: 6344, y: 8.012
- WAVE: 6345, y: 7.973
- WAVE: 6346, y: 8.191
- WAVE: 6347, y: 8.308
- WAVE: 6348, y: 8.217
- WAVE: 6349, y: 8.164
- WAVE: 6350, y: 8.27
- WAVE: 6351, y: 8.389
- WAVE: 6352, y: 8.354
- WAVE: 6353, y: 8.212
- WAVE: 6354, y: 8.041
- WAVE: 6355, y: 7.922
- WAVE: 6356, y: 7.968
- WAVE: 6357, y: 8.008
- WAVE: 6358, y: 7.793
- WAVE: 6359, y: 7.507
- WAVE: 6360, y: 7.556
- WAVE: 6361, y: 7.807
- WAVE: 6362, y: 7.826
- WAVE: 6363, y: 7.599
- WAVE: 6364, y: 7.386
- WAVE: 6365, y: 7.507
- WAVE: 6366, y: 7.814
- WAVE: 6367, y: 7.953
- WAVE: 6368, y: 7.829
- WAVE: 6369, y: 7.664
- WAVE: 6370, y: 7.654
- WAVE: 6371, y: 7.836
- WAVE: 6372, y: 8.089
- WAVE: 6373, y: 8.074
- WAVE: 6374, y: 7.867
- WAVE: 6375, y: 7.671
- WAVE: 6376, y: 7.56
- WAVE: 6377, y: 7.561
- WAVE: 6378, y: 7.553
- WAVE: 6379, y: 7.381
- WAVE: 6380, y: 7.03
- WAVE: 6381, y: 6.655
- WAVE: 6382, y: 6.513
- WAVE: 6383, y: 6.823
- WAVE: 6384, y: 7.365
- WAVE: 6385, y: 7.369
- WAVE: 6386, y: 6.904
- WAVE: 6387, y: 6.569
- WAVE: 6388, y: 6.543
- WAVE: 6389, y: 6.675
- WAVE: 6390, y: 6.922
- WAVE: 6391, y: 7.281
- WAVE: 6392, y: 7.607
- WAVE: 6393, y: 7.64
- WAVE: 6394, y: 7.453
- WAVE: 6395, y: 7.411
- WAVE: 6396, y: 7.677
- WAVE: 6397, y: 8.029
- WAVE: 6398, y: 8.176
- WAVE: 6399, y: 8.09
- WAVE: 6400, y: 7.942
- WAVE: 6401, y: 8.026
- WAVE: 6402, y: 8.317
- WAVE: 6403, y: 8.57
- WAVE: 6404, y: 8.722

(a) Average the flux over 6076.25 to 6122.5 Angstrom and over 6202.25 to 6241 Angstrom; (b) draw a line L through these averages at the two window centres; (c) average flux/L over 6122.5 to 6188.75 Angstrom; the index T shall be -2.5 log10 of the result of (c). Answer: -0.02 mag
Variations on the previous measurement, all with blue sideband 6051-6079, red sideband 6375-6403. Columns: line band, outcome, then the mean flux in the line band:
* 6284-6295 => 0.122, 6.68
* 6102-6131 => 0.031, 7.4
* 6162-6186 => 0.322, 5.63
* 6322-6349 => -0.060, 7.86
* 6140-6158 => -0.049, 7.94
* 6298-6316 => 0.081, 6.93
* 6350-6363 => -0.074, 7.95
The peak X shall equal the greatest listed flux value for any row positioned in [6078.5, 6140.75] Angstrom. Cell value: 8.376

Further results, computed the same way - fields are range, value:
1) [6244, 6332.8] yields 7.718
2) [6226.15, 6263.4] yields 6.006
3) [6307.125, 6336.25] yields 7.761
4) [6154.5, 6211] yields 7.751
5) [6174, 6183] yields 6.659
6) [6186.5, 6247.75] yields 6.337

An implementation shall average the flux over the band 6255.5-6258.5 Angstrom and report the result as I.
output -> 5.9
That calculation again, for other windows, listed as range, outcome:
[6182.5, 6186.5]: 6.27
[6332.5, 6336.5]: 7.72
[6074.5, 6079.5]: 7.89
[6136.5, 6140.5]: 7.71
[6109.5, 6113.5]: 8.02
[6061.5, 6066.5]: 7.43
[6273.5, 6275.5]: 6.36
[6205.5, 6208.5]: 6.2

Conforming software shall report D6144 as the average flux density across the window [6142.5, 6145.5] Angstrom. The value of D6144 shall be 8.27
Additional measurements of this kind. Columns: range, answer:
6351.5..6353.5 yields 8.28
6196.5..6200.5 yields 5.86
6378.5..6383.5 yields 6.88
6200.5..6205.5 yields 6.11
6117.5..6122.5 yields 6.83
